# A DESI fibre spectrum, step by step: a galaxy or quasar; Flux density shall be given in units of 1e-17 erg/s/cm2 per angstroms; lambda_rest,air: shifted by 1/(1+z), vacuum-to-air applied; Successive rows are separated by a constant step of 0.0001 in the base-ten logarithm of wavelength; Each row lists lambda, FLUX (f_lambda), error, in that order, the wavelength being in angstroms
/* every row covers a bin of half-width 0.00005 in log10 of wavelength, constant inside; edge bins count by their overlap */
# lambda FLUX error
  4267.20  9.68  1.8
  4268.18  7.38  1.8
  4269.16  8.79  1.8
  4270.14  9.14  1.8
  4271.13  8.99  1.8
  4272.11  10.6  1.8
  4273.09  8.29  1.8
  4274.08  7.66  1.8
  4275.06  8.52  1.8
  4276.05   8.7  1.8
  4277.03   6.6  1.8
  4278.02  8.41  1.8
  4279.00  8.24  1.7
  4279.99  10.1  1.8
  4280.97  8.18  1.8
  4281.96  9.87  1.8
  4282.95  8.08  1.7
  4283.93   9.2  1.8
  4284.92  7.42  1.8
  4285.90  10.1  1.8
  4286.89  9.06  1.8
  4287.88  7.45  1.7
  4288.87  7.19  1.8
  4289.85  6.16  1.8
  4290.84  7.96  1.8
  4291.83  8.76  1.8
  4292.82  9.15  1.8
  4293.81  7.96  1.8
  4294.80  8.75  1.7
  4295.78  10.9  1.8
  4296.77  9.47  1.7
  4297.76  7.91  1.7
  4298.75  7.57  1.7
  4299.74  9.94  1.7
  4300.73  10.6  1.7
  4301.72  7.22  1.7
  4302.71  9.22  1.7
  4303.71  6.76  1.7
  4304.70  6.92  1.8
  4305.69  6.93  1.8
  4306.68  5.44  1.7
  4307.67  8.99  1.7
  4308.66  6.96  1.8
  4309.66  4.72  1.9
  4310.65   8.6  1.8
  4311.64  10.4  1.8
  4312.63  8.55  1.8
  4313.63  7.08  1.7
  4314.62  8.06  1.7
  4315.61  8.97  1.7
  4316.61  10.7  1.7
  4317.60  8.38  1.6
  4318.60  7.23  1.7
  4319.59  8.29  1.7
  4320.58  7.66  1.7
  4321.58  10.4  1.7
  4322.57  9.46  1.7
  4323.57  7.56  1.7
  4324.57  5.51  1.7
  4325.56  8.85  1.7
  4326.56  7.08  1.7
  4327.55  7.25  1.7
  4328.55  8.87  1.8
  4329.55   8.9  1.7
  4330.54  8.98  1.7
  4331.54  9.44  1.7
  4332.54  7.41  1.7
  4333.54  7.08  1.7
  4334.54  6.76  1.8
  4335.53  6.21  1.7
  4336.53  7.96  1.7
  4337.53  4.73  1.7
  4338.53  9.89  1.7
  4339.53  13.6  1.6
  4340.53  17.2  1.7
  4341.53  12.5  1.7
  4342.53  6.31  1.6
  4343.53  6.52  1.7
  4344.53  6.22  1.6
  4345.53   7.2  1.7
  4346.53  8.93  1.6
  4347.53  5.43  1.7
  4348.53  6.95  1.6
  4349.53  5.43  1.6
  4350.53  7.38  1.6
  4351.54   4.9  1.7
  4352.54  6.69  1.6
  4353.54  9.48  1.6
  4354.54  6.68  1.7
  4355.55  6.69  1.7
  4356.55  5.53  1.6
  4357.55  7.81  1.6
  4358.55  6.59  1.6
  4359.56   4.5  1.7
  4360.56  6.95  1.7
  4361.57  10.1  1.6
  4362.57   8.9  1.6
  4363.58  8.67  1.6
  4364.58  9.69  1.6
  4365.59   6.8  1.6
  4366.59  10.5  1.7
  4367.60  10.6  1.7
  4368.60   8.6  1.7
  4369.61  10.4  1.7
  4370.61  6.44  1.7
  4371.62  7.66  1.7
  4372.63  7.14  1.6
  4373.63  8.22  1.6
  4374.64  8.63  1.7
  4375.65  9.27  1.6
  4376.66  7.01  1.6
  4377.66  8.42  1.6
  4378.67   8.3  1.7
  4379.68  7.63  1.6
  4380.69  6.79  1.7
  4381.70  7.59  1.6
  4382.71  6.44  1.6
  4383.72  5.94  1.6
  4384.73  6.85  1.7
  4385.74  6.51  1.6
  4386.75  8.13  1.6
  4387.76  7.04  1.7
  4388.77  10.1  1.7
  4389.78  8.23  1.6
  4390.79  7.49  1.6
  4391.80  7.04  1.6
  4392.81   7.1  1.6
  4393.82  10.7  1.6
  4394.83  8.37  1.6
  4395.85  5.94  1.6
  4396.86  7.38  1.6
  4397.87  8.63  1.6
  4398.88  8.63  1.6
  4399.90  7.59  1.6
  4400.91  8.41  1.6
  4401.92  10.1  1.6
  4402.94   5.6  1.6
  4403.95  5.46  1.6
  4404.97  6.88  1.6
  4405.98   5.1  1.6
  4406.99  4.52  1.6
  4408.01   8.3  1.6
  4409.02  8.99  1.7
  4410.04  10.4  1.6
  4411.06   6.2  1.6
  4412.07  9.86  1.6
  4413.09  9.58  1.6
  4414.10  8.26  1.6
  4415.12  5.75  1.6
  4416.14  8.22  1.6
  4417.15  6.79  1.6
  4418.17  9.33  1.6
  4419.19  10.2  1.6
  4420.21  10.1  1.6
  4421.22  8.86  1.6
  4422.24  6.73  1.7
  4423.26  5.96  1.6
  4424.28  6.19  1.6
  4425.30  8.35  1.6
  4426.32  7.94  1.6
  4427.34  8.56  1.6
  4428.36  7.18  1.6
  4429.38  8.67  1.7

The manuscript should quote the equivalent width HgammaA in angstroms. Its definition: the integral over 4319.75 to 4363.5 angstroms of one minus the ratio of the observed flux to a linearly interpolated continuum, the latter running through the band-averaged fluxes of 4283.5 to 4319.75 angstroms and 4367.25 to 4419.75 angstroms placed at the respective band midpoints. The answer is 1.0 angstroms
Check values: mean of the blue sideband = 8.24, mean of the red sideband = 7.85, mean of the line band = 7.88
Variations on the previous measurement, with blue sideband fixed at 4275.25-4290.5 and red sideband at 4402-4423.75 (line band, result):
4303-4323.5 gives 0.4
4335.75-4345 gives -1.5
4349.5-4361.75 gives 1.8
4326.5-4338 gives 0.7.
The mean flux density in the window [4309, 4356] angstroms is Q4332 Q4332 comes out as 8.06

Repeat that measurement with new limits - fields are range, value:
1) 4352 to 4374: 7.93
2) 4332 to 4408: 7.75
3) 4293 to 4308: 8.32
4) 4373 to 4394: 7.73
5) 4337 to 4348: 8.96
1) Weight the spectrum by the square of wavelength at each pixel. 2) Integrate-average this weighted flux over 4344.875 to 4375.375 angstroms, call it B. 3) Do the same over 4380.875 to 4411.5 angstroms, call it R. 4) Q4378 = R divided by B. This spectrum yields 1.00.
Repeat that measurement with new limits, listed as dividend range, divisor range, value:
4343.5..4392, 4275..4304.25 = 0.92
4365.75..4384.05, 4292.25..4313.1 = 1.01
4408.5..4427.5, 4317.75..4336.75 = 1.08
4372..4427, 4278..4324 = 0.97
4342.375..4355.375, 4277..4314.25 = 0.84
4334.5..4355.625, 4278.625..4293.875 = 0.97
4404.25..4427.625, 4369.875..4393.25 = 1.05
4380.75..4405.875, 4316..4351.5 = 0.95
